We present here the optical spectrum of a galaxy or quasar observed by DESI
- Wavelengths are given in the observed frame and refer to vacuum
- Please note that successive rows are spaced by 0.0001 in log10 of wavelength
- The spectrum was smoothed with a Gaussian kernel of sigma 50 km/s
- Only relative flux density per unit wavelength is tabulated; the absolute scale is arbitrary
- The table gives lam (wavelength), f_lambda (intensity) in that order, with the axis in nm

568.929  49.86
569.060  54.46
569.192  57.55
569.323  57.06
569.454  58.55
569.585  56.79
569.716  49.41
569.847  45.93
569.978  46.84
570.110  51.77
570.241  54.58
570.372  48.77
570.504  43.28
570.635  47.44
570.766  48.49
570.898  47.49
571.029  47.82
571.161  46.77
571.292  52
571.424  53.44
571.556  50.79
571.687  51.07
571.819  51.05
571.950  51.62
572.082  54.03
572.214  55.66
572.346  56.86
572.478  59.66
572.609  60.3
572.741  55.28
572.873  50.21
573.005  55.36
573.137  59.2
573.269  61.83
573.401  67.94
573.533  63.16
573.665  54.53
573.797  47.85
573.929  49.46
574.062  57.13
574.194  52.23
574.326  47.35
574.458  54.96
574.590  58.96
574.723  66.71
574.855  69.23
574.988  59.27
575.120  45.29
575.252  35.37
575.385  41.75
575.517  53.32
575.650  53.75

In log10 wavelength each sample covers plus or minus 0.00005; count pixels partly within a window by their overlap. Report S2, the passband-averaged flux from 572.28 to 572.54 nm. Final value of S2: 58.2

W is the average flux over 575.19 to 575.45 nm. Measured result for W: 38.5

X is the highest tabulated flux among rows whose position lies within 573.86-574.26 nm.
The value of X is 57.13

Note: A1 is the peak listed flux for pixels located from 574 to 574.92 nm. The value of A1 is 69.23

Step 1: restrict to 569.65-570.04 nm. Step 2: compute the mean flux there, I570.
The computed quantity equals 47.5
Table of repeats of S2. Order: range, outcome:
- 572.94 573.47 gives 61.1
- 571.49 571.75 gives 51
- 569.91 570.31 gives 51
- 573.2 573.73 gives 61.9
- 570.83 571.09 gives 47.6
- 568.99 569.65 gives 56.8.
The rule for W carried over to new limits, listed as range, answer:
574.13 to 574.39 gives 49.8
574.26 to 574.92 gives 59.5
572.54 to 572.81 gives 57.9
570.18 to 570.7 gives 48.5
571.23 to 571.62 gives 52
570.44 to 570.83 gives 46.5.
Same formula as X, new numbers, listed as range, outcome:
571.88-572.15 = 54.03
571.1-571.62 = 53.44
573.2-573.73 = 67.94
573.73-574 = 49.46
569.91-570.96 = 54.58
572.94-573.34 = 61.83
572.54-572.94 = 60.3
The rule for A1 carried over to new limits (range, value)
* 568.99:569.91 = 58.55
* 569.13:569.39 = 57.55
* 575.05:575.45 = 45.29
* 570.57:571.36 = 52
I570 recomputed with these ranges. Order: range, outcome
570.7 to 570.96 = 48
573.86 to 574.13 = 53.1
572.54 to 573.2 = 56.1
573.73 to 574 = 48.7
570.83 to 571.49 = 49.4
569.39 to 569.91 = 52.7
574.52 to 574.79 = 62.7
